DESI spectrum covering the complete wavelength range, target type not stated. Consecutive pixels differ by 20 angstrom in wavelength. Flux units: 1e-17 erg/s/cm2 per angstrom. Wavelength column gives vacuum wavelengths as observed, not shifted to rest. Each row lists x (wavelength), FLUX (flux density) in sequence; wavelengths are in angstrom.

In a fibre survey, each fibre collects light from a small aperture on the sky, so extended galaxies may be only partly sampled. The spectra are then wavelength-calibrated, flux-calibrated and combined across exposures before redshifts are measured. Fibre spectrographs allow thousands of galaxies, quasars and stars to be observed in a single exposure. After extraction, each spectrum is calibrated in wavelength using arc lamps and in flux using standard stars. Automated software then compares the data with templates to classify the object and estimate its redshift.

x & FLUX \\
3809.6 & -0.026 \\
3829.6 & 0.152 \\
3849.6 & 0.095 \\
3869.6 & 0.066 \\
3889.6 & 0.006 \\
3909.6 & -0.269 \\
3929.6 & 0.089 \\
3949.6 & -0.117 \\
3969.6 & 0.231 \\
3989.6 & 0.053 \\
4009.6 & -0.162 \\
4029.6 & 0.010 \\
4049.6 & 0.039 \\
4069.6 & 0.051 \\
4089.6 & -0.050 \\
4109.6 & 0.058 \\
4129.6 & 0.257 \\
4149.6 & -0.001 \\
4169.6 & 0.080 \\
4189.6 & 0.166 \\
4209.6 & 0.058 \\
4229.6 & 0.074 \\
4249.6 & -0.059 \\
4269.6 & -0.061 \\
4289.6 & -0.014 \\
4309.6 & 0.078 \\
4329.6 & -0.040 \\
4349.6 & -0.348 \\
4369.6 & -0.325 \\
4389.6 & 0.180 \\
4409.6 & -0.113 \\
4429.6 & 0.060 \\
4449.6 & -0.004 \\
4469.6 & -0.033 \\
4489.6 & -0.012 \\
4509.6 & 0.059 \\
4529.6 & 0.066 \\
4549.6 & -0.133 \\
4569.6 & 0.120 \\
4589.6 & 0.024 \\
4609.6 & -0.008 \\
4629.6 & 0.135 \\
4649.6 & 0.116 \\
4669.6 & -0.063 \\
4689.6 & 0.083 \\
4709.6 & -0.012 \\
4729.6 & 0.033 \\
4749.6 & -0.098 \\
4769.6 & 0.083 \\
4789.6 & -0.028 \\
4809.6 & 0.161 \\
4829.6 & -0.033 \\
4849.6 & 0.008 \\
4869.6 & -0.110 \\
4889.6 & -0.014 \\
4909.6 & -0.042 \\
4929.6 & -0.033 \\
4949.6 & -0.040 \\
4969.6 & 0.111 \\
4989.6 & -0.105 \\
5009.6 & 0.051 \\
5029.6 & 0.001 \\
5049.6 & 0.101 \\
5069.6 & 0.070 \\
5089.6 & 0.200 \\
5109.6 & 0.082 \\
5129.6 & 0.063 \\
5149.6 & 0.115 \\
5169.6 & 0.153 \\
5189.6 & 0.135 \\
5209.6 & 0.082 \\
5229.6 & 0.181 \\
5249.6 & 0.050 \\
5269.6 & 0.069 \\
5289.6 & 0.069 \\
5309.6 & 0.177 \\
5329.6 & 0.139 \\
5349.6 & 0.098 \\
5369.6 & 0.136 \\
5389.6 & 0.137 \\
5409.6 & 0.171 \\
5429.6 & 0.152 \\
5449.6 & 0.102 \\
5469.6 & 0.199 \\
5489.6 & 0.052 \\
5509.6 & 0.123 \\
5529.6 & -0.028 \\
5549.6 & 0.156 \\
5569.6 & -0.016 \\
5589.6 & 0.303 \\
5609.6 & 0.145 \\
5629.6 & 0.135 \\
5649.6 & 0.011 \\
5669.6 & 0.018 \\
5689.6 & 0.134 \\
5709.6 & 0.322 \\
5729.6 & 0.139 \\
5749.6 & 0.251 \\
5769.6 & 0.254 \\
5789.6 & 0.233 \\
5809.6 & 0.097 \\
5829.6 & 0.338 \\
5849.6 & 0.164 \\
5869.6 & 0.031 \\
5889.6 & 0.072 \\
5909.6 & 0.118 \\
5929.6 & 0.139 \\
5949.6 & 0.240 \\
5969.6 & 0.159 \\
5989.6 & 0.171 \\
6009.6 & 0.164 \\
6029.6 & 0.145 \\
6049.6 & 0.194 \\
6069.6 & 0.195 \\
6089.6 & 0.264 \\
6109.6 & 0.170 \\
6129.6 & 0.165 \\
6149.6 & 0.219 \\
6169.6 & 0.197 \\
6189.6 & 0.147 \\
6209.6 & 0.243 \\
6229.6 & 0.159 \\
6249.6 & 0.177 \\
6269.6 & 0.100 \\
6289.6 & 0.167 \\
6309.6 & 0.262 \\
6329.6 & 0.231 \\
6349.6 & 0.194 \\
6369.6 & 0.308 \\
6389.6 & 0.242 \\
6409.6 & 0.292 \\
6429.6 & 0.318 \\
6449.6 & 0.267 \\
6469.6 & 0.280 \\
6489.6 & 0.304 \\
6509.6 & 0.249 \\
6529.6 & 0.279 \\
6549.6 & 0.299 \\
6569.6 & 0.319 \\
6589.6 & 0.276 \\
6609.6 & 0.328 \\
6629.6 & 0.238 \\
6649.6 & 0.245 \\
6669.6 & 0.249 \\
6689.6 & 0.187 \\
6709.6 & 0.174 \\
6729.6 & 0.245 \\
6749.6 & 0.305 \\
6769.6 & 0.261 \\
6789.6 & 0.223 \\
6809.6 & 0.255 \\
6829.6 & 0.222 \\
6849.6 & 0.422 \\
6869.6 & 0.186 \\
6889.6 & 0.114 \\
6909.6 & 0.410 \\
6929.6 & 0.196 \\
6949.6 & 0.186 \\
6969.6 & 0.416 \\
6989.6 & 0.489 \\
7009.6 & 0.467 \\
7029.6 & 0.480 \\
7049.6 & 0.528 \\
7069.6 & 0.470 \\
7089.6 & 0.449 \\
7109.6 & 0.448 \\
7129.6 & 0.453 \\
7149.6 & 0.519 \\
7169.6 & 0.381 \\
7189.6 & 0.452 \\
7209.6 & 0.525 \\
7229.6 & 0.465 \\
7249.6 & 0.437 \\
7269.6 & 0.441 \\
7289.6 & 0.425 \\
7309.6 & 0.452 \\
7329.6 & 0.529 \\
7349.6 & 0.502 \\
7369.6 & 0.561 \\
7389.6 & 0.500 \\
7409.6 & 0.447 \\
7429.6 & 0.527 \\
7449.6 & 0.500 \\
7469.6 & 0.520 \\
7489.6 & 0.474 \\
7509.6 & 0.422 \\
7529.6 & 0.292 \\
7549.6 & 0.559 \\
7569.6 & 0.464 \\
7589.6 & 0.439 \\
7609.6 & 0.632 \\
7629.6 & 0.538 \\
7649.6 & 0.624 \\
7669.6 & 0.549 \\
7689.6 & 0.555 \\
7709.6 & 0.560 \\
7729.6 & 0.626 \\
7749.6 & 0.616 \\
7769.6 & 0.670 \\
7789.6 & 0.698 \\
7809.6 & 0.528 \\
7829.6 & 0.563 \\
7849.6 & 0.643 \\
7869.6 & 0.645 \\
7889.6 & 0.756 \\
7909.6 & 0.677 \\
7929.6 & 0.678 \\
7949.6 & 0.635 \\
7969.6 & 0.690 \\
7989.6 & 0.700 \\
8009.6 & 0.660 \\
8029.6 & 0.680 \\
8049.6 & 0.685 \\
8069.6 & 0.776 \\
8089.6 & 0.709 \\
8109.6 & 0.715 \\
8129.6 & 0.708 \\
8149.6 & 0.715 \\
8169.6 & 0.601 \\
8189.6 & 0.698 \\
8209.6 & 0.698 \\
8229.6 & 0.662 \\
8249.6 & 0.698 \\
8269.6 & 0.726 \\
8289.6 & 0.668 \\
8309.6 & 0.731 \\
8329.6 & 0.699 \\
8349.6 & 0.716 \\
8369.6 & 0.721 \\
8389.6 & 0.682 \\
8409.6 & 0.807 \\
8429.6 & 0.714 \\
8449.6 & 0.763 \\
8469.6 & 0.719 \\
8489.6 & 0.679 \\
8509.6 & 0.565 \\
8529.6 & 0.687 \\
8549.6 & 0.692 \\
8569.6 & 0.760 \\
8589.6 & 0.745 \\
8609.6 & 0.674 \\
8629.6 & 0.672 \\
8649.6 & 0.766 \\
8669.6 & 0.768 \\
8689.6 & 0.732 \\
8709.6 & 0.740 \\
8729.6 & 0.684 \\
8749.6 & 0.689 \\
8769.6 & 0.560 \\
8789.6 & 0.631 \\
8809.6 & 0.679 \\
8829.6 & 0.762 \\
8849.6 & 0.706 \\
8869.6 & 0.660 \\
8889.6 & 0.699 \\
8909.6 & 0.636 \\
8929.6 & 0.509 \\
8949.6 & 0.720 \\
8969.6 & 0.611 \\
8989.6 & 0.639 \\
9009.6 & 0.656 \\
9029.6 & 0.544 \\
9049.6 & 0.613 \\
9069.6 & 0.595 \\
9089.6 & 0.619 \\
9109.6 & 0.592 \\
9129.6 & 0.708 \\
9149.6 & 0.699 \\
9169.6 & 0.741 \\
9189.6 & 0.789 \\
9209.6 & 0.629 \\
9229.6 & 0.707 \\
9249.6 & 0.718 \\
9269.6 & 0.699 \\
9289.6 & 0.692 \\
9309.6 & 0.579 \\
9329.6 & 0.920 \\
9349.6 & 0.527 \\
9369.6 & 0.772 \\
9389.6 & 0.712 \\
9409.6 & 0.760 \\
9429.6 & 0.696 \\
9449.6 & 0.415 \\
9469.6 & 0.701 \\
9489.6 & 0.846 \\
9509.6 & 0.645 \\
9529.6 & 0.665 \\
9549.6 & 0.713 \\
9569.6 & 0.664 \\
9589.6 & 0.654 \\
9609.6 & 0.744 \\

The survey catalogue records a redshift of 0.75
